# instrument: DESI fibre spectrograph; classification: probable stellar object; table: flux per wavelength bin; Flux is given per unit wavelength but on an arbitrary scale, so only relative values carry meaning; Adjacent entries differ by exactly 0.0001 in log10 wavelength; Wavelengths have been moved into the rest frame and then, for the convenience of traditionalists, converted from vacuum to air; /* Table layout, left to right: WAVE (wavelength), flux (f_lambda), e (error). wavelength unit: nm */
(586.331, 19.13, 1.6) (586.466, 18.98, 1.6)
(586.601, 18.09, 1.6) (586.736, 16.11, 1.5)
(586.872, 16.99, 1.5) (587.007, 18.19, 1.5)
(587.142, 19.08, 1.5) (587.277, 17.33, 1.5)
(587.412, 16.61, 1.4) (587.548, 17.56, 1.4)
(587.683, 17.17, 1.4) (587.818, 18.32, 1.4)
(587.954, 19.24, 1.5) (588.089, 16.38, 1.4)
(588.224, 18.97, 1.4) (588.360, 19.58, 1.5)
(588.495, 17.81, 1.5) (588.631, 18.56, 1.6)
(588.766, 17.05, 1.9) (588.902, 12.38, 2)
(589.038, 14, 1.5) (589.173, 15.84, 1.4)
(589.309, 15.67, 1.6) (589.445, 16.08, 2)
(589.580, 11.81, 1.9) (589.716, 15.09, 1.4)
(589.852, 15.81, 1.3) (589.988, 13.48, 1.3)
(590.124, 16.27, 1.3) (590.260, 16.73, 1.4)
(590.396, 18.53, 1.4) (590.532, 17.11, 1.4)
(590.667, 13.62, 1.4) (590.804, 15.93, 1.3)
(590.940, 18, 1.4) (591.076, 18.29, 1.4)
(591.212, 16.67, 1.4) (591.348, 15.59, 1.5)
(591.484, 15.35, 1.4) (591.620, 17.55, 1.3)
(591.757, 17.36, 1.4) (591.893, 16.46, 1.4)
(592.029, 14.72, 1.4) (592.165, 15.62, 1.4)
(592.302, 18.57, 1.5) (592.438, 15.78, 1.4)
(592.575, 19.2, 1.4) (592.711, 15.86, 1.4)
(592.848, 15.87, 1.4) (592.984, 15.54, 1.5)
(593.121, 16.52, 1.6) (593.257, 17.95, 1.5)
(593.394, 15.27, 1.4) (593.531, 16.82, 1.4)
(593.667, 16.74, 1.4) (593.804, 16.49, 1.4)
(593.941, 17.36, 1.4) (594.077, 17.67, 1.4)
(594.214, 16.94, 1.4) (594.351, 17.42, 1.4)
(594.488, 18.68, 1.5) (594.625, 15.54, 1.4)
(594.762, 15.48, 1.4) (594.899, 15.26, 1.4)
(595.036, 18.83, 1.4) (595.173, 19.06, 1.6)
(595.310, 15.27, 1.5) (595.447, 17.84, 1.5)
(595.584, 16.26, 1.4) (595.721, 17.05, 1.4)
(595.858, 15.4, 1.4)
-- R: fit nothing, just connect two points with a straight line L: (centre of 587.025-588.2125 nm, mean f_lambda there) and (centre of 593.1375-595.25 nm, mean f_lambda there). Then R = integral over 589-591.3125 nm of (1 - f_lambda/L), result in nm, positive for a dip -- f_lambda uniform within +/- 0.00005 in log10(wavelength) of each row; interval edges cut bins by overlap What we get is 0.22 nm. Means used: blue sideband 17.8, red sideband 17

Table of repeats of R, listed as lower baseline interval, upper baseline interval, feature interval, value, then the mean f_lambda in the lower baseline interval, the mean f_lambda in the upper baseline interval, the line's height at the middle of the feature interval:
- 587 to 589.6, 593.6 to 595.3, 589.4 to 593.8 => 0.19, 16.9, 17.1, 17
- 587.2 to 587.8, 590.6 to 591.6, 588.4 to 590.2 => 0.14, 17.3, 16.3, 16.8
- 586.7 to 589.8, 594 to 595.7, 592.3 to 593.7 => 0.03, 16.8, 17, 17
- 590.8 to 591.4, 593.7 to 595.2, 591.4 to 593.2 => 0.06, 17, 17.1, 17.1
